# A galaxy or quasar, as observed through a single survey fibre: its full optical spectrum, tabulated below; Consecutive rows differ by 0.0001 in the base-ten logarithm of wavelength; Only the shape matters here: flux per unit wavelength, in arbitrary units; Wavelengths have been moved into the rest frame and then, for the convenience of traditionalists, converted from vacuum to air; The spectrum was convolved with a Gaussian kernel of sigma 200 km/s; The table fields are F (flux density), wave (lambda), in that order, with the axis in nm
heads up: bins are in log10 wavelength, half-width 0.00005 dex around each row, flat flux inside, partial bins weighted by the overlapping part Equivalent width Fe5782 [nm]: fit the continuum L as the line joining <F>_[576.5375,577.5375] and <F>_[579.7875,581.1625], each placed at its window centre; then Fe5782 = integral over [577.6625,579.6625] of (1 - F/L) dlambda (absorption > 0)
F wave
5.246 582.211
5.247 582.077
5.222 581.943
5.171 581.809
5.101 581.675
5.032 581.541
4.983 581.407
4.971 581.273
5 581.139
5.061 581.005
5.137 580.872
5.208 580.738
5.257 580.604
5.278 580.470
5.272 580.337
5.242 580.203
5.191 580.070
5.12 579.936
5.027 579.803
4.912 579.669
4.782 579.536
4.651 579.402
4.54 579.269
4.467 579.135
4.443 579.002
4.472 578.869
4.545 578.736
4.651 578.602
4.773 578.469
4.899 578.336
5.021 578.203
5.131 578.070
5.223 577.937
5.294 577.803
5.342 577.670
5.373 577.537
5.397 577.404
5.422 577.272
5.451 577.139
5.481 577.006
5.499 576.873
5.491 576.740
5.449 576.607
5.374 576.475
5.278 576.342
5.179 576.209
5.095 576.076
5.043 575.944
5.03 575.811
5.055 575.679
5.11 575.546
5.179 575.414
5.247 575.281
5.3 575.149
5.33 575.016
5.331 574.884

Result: 0.20 nm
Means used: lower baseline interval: 5.45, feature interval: 4.8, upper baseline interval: 5.18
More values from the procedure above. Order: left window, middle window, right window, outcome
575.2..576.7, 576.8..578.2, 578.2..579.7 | -0.12 nm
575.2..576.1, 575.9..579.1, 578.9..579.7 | -0.18 nm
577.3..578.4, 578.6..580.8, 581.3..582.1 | 0.12 nm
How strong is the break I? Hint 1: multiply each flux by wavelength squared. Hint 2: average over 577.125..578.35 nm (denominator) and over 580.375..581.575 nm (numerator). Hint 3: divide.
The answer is 0.98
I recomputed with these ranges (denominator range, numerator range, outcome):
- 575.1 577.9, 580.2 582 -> 0.99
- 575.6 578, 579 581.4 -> 0.95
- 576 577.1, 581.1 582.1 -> 0.97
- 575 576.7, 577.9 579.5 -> 0.92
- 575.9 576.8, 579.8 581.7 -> 0.99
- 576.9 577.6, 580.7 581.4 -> 0.94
